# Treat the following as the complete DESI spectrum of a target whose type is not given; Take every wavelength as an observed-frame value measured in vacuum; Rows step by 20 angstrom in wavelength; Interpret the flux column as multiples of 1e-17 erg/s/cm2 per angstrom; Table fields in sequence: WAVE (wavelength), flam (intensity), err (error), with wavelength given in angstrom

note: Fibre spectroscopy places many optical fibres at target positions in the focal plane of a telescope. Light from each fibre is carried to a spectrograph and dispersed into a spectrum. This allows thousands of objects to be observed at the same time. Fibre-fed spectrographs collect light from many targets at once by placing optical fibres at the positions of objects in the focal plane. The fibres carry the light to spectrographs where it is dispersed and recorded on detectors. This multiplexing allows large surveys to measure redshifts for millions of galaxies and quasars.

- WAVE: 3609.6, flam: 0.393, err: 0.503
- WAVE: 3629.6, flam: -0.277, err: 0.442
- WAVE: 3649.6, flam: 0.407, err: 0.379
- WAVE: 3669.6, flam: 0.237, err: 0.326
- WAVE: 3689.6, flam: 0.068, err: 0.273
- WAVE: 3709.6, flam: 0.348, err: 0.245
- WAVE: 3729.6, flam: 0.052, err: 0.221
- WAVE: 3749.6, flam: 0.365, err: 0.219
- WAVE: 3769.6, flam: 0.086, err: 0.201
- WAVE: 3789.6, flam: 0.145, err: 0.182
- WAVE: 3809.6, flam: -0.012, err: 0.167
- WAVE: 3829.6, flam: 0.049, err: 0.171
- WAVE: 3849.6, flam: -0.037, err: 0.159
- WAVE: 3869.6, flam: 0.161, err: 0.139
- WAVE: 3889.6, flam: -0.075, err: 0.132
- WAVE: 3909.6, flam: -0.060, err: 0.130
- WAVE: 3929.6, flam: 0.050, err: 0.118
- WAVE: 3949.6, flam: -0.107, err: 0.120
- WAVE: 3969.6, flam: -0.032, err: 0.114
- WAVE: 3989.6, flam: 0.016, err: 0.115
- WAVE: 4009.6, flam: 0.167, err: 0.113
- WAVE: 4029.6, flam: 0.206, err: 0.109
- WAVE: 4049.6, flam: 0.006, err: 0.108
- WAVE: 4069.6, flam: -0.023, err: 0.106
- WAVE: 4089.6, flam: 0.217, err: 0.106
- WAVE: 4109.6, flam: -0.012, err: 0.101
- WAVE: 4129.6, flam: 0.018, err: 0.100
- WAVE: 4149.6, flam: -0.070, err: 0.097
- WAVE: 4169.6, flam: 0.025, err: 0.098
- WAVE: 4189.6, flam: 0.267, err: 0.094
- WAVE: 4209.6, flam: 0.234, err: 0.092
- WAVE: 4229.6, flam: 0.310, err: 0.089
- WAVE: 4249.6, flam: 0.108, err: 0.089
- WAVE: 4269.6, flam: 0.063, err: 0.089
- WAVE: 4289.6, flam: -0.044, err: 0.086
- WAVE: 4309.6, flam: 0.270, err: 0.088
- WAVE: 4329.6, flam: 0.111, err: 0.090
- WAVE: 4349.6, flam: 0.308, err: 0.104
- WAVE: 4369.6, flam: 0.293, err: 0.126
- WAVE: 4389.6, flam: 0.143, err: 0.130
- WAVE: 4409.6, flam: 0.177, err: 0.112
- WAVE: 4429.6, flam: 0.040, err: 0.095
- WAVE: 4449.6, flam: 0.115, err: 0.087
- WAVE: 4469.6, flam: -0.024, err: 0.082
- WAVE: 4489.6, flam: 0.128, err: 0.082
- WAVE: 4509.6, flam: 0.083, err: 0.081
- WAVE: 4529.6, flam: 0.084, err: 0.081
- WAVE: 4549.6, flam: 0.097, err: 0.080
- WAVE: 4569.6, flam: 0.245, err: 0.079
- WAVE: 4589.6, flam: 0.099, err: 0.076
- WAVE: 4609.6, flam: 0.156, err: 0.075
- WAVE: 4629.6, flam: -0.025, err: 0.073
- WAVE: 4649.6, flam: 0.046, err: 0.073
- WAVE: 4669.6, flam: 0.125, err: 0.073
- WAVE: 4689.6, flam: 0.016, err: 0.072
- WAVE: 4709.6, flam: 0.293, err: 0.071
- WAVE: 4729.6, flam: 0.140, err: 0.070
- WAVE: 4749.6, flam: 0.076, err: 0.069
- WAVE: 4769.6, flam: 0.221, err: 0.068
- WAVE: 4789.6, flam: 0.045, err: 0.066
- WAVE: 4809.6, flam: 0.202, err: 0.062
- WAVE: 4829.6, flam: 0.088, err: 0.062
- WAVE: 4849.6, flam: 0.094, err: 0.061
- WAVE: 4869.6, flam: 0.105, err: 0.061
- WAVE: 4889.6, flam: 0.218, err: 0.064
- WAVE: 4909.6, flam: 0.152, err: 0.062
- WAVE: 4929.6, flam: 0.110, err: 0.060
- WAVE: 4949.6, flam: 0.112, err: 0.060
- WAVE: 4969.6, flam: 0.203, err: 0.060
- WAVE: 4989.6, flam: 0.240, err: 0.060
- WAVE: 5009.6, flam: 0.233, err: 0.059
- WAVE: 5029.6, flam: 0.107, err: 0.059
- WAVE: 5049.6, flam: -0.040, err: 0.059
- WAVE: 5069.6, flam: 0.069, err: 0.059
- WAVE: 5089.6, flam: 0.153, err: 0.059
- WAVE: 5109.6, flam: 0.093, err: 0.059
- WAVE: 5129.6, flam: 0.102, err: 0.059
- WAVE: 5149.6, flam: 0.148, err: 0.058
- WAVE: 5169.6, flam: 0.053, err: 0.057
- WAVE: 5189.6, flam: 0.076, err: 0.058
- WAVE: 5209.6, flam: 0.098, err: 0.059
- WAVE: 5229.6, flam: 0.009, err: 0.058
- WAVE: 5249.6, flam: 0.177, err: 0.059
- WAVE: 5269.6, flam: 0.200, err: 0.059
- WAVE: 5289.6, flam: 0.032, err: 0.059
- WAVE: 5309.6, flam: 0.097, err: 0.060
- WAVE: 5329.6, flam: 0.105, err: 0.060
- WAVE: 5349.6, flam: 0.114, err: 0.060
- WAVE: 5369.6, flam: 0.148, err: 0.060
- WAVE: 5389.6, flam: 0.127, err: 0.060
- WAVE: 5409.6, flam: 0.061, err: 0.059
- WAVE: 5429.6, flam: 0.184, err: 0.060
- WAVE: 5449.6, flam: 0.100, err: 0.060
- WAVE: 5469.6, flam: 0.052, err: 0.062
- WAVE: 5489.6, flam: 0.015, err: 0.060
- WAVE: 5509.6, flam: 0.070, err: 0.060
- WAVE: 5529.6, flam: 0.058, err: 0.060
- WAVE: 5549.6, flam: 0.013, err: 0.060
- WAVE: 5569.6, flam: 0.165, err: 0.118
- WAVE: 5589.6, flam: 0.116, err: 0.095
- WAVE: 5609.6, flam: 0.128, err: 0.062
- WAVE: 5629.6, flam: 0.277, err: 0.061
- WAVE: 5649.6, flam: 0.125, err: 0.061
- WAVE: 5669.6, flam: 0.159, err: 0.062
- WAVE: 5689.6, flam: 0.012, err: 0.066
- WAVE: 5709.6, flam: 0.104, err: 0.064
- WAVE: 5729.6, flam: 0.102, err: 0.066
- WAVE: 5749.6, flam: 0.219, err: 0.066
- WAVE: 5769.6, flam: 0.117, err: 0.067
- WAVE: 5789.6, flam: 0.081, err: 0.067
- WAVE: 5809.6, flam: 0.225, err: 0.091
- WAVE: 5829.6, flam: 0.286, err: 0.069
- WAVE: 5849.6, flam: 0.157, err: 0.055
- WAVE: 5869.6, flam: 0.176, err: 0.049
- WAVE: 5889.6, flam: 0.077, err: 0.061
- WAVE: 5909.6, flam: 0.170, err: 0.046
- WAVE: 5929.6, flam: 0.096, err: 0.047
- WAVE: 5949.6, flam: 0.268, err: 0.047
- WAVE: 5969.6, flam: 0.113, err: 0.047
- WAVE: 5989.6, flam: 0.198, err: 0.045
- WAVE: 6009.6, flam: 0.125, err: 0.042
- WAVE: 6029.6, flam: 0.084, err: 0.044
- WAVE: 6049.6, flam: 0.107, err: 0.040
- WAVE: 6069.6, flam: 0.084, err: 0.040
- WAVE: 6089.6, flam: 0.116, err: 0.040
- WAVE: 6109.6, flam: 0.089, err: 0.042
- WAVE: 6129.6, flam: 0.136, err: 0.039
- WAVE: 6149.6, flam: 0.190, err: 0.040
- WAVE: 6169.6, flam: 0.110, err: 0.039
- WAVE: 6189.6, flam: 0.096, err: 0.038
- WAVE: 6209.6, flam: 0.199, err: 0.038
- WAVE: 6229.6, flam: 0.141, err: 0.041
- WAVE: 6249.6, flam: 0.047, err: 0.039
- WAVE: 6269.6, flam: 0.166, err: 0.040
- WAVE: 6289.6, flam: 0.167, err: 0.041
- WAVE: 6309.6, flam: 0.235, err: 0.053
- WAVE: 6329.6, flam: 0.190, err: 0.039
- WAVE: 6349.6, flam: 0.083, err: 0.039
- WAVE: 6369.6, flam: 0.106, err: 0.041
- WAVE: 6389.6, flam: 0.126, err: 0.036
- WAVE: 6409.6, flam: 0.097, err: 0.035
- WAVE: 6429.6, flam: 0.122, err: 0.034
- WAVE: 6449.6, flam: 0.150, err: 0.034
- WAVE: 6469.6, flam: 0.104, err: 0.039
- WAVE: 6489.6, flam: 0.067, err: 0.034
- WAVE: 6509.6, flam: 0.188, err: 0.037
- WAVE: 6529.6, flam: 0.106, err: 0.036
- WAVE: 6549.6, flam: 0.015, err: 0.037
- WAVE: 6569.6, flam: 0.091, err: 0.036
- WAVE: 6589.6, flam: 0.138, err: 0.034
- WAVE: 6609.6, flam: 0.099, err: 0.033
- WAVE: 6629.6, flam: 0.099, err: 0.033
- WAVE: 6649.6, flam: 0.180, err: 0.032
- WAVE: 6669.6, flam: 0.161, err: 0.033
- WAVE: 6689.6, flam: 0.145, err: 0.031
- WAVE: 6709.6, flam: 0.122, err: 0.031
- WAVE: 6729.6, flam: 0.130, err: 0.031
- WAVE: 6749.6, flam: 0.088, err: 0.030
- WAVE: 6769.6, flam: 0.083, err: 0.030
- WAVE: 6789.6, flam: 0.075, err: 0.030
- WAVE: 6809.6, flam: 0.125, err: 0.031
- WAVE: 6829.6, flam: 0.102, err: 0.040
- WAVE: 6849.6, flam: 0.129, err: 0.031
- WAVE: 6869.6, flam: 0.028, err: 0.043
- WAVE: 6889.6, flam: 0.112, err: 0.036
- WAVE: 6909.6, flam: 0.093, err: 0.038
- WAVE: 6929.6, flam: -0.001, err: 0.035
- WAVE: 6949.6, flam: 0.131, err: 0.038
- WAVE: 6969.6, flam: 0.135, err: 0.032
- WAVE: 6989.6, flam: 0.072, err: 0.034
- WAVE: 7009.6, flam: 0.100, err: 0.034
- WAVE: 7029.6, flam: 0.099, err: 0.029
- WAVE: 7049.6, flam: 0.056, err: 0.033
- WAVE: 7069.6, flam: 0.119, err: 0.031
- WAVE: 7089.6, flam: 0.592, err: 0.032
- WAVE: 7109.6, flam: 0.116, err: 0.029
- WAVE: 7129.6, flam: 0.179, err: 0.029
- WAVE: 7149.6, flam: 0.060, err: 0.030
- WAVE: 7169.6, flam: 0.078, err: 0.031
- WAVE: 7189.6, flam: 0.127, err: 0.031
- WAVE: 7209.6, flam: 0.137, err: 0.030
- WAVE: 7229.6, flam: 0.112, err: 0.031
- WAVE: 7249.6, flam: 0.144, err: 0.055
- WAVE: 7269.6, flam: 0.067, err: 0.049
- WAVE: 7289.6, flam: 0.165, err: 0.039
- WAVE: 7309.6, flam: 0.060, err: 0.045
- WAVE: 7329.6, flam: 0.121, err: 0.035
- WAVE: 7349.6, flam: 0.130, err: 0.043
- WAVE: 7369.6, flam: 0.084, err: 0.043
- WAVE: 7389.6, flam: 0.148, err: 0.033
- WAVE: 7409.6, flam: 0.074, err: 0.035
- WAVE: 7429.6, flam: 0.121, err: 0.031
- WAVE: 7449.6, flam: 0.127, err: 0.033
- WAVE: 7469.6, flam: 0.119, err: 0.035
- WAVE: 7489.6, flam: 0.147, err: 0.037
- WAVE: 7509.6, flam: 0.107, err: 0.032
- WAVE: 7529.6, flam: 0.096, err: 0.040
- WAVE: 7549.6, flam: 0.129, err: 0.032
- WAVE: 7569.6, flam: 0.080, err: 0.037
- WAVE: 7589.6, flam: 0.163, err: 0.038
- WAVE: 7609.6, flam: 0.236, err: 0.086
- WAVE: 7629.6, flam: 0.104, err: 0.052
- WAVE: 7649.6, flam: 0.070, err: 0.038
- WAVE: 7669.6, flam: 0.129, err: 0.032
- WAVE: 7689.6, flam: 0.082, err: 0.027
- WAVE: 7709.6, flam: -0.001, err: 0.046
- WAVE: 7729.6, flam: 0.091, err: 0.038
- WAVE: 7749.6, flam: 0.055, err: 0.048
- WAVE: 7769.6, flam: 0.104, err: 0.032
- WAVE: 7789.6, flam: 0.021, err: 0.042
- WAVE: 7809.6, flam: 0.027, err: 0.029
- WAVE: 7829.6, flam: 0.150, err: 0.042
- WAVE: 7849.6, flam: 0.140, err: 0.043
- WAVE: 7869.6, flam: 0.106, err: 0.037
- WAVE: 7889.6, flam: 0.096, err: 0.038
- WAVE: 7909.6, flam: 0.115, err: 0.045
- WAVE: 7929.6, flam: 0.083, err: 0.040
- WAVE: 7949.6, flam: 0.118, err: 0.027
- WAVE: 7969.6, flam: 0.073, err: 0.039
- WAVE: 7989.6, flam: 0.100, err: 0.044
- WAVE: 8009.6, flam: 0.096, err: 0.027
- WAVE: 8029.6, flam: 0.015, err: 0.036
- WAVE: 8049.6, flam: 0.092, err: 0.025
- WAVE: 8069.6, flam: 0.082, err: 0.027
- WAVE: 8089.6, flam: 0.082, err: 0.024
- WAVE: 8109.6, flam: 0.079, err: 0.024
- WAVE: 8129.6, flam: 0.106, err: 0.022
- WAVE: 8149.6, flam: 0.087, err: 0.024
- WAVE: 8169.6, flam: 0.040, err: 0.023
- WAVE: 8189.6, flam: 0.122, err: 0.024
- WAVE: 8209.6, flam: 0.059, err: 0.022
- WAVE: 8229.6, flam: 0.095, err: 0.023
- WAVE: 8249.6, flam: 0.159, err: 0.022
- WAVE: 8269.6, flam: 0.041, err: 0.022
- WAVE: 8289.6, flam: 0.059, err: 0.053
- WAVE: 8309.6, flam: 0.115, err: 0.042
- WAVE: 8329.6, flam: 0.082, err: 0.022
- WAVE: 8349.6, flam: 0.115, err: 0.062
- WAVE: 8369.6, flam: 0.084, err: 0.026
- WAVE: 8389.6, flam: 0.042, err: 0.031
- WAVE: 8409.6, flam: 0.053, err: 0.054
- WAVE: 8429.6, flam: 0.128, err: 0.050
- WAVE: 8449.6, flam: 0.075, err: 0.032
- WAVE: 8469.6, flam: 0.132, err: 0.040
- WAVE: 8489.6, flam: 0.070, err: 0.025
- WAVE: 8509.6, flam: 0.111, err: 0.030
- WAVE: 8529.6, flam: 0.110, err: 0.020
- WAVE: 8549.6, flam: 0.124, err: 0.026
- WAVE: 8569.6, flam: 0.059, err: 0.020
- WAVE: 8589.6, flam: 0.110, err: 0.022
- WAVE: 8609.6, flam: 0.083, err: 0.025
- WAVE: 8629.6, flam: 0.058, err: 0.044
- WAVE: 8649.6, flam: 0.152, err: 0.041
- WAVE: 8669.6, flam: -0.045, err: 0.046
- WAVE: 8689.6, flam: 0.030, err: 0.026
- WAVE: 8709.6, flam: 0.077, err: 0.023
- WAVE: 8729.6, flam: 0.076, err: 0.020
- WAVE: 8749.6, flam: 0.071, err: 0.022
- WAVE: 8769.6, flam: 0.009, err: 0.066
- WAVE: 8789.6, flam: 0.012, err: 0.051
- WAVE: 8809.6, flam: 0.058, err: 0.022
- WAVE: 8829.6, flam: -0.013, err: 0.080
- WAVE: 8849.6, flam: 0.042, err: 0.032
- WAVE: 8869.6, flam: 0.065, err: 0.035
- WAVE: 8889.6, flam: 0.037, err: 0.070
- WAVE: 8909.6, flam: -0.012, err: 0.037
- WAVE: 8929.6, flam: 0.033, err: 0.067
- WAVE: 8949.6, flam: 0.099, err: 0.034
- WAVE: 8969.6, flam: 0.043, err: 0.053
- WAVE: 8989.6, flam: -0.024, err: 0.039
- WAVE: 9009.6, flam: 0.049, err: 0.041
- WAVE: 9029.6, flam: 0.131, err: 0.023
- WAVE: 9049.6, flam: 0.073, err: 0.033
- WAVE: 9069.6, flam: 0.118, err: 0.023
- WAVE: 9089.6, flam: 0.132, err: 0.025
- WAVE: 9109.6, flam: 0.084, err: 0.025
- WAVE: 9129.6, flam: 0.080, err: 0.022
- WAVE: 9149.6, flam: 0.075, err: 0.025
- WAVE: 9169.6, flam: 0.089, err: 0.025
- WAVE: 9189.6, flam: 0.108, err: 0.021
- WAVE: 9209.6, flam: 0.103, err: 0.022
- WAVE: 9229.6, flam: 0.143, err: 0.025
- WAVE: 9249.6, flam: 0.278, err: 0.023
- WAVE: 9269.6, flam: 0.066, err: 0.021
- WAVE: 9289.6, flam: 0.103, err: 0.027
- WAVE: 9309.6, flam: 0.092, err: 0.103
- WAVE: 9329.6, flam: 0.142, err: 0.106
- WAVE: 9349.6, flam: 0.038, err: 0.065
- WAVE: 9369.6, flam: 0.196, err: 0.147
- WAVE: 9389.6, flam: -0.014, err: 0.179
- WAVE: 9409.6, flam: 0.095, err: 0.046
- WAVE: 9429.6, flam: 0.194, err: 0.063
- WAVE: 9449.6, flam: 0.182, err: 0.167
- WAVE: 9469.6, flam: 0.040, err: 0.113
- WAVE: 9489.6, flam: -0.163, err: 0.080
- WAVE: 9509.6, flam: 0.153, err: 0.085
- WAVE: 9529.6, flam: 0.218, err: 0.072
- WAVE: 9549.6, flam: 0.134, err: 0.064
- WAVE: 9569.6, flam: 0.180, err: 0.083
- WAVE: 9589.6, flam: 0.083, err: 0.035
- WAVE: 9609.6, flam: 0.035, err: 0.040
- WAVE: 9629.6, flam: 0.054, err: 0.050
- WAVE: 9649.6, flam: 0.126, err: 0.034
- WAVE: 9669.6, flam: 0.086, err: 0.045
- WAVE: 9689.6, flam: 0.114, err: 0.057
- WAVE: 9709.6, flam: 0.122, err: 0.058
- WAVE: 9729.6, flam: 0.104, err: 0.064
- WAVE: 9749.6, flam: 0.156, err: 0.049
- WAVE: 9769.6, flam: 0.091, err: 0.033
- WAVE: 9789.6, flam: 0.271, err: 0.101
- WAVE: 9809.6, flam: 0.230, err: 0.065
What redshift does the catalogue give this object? 0.901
